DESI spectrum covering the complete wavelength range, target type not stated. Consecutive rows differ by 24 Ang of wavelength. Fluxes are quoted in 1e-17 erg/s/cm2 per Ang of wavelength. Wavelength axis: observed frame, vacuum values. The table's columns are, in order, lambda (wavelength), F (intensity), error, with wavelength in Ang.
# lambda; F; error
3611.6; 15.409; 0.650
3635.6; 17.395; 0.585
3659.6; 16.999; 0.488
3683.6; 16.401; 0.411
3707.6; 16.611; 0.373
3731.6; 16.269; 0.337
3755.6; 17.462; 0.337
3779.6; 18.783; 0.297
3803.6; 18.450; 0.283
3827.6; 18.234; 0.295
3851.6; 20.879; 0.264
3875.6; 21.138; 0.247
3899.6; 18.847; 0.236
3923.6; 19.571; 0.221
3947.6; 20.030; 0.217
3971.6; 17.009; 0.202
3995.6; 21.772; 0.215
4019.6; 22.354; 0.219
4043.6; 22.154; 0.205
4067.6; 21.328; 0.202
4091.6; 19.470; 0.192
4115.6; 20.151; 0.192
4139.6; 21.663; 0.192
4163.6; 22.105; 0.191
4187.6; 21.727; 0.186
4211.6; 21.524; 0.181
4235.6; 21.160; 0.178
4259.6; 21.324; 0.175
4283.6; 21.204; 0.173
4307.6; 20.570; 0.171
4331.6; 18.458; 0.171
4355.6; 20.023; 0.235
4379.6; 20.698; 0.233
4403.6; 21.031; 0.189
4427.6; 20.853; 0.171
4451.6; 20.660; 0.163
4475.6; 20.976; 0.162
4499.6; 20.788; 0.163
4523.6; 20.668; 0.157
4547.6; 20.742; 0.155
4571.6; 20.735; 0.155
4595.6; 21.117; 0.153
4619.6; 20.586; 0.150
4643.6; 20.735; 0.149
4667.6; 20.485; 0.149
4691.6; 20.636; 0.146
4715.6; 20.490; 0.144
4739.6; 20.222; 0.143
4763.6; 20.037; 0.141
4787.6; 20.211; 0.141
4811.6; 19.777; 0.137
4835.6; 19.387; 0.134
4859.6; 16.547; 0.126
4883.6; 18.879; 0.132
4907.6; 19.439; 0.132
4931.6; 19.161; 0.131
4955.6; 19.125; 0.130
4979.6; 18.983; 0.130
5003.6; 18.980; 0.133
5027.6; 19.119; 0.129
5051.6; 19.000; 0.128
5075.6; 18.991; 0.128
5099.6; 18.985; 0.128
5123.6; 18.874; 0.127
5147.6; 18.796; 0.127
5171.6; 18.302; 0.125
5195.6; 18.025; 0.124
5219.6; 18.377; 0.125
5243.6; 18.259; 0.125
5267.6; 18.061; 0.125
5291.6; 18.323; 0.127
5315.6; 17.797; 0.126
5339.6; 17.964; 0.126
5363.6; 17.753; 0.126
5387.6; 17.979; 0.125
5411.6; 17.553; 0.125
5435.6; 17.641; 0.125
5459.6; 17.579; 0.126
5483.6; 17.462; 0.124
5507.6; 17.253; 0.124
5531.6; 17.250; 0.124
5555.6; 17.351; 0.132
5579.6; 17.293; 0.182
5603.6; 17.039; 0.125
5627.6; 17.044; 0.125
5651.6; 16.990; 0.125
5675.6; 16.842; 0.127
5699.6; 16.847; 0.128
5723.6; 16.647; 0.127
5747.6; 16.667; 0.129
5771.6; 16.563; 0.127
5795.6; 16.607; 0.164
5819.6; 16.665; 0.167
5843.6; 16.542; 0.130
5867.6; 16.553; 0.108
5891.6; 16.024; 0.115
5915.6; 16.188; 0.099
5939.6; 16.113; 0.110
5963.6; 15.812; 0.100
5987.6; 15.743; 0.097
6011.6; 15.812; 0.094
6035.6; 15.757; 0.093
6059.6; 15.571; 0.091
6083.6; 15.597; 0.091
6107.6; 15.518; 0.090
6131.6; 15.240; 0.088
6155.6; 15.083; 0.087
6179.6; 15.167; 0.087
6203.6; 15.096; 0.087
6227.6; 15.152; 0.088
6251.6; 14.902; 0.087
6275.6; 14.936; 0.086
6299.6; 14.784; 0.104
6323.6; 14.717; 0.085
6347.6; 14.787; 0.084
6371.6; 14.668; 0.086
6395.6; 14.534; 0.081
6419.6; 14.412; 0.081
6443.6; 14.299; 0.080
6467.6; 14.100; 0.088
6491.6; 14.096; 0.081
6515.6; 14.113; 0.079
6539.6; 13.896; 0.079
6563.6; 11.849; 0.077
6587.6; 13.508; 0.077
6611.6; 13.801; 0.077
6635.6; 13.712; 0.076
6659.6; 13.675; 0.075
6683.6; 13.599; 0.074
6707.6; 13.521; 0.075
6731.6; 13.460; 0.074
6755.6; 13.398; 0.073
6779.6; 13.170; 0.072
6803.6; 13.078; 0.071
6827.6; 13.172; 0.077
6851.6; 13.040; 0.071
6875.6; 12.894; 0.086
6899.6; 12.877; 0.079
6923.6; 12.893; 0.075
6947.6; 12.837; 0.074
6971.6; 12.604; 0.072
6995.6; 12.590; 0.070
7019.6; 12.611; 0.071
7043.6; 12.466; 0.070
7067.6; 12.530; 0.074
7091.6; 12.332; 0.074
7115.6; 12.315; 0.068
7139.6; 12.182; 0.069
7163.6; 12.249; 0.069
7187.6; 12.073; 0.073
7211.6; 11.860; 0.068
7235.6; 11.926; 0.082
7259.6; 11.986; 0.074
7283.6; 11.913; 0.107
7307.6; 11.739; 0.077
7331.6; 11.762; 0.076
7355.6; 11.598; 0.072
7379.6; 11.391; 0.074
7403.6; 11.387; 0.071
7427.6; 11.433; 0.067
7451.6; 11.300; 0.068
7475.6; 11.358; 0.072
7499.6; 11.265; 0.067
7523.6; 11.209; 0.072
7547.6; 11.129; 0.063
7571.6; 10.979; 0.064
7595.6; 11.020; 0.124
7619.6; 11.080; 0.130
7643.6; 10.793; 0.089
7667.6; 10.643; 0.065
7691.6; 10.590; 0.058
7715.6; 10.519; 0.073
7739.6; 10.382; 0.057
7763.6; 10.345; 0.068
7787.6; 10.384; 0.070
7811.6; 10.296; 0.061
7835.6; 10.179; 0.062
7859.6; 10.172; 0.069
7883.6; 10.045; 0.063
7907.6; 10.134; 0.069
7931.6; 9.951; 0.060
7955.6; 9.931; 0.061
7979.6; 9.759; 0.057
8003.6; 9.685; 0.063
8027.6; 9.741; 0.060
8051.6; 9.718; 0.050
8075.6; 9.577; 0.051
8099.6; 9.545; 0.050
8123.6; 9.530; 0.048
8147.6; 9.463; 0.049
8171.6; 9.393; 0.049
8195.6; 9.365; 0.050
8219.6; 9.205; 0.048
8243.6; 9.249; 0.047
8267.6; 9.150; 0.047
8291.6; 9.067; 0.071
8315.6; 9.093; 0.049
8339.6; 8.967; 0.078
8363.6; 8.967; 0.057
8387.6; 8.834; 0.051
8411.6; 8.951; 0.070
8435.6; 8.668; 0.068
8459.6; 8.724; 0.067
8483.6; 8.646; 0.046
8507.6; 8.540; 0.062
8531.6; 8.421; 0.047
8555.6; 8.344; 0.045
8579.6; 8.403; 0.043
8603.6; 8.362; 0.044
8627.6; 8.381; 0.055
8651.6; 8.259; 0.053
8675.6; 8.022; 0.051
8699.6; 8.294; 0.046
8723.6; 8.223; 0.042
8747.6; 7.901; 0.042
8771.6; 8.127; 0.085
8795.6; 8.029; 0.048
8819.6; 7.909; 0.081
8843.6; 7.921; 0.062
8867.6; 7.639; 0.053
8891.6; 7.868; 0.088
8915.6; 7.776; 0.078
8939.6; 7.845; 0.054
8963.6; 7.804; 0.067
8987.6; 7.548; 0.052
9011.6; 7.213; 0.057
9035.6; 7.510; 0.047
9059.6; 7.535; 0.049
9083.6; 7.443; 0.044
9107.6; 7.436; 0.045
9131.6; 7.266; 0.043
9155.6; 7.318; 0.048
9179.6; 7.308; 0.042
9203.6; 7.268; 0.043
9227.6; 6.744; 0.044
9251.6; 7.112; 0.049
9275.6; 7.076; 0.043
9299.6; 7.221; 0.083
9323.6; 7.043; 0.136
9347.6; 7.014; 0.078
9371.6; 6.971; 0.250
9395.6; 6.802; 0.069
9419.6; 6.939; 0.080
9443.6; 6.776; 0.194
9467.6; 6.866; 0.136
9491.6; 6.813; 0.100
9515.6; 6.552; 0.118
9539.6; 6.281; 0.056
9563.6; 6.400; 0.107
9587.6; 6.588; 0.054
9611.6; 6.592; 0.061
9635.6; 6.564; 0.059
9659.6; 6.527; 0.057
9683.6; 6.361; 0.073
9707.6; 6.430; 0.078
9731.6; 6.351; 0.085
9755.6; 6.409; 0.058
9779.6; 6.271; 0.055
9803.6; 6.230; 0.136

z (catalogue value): 0.00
